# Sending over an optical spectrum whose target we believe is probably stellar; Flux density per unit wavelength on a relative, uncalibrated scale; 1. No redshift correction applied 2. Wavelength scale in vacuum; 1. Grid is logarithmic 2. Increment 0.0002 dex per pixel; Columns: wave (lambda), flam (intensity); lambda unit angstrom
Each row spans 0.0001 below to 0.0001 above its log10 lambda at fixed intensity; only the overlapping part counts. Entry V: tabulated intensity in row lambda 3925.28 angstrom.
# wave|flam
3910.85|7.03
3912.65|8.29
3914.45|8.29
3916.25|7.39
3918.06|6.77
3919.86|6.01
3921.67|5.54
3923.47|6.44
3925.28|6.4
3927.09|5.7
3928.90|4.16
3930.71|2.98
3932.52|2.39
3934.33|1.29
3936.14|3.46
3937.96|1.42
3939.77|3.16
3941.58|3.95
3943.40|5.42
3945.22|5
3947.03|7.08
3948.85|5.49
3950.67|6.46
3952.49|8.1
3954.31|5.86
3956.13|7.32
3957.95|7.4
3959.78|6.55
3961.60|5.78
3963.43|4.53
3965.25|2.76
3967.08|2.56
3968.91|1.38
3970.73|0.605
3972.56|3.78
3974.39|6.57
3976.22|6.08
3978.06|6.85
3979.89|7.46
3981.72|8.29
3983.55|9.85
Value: 6.4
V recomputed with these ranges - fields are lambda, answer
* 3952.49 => 8.1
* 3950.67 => 6.46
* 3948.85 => 5.49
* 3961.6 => 5.78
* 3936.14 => 3.46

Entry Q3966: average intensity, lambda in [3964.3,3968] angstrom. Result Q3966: 2.68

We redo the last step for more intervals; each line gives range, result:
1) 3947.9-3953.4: 6.68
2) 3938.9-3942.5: 3.56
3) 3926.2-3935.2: 3.31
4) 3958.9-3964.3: 5.62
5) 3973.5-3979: 6.5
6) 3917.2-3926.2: 6.23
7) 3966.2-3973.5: 2.1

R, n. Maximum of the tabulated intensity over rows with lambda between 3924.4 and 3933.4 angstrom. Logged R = 6.4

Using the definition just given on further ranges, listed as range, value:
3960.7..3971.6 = 5.78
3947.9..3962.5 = 8.1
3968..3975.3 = 6.57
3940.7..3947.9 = 7.08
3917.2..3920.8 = 6.77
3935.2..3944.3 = 5.42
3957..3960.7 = 7.4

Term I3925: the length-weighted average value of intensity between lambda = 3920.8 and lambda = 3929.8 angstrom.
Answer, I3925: 5.65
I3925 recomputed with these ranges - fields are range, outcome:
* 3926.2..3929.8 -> 4.93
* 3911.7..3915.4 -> 8.28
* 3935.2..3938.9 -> 2.44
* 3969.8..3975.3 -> 3.64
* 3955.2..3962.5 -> 6.76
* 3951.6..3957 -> 7.09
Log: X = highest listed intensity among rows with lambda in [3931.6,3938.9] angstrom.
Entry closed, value 3.46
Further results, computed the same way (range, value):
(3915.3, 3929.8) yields 7.39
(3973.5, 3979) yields 6.85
